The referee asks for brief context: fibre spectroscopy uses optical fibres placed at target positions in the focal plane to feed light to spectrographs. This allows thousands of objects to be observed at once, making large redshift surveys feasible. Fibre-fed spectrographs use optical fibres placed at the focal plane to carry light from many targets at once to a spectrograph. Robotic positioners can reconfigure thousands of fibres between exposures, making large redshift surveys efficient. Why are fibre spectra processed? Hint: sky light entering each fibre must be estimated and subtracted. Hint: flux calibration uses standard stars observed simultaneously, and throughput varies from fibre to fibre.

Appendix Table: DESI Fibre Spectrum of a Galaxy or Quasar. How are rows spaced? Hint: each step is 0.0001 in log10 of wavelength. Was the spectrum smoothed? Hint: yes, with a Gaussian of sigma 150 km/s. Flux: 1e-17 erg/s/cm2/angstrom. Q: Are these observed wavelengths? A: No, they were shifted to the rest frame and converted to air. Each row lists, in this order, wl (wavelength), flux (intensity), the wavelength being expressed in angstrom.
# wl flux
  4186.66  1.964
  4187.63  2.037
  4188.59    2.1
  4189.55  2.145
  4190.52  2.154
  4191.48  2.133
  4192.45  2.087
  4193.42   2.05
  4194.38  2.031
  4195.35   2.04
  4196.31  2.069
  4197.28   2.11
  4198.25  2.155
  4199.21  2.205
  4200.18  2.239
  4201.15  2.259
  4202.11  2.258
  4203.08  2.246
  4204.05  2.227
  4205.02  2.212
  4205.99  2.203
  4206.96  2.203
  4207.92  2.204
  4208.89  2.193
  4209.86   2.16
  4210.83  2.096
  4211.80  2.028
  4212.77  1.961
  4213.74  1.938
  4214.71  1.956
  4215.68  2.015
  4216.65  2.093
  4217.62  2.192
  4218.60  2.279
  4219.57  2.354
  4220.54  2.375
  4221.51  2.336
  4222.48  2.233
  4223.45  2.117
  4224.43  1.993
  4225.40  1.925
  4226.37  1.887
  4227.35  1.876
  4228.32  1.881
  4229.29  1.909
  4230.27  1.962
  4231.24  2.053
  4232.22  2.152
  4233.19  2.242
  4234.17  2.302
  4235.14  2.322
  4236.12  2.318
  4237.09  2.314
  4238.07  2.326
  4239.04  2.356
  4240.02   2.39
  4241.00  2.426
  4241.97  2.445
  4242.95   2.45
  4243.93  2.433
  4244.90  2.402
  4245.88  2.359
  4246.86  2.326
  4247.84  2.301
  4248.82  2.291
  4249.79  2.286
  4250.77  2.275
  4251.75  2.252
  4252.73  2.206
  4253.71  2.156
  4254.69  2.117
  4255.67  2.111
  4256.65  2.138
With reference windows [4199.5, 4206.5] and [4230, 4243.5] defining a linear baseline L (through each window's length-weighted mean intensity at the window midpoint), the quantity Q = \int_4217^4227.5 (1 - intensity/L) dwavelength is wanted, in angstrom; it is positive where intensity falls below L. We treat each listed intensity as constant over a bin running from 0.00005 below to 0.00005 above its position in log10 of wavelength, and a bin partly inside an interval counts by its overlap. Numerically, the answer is 0.5 angstrom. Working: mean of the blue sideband 2.23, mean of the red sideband 2.3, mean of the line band 2.15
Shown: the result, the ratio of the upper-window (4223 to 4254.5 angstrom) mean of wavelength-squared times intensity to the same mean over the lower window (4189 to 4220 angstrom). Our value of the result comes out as 1.1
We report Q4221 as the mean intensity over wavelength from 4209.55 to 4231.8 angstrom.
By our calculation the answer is 2.07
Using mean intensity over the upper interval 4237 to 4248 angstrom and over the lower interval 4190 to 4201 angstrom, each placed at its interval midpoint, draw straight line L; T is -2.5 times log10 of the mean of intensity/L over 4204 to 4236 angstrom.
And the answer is 0.067 mag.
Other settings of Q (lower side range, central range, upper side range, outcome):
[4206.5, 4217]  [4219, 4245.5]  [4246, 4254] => -0.41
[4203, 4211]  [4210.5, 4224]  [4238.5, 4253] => 0.58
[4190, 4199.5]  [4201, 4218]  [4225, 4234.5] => -0.56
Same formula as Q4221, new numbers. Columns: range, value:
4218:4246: 2.22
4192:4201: 2.11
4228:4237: 2.14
